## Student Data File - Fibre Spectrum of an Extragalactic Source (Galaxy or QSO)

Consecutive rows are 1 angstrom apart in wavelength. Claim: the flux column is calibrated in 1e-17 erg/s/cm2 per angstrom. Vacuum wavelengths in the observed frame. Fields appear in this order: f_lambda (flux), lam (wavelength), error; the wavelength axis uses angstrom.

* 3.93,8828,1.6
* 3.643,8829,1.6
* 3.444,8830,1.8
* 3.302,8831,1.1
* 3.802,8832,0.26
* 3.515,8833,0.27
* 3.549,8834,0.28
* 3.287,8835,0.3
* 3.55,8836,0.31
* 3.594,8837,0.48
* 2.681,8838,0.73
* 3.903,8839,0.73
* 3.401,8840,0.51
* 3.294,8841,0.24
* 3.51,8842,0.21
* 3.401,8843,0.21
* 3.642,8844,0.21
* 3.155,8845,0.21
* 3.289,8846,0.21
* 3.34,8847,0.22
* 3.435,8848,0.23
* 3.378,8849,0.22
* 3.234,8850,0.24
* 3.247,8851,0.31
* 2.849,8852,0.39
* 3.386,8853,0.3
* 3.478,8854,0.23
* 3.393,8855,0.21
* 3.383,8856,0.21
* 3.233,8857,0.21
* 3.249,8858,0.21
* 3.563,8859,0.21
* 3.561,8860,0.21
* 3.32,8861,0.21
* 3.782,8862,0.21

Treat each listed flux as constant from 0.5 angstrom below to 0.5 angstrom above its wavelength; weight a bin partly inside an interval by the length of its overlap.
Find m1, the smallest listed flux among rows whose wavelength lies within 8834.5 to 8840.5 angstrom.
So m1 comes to 2.681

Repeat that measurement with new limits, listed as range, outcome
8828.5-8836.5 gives 3.287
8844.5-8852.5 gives 2.849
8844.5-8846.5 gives 3.155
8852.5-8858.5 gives 3.233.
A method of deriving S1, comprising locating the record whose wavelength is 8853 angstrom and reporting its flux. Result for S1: 3.386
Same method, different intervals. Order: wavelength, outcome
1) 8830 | 3.444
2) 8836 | 3.55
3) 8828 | 3.93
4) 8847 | 3.34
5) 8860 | 3.561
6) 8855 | 3.393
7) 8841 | 3.294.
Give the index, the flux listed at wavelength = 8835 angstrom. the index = 3.287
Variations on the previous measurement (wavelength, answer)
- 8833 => 3.515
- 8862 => 3.782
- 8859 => 3.563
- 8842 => 3.51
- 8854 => 3.478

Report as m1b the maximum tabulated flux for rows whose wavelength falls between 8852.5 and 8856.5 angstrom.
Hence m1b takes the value 3.478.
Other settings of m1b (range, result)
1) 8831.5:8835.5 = 3.802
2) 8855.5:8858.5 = 3.383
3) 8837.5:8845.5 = 3.903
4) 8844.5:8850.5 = 3.435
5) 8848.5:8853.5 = 3.386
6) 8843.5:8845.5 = 3.642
